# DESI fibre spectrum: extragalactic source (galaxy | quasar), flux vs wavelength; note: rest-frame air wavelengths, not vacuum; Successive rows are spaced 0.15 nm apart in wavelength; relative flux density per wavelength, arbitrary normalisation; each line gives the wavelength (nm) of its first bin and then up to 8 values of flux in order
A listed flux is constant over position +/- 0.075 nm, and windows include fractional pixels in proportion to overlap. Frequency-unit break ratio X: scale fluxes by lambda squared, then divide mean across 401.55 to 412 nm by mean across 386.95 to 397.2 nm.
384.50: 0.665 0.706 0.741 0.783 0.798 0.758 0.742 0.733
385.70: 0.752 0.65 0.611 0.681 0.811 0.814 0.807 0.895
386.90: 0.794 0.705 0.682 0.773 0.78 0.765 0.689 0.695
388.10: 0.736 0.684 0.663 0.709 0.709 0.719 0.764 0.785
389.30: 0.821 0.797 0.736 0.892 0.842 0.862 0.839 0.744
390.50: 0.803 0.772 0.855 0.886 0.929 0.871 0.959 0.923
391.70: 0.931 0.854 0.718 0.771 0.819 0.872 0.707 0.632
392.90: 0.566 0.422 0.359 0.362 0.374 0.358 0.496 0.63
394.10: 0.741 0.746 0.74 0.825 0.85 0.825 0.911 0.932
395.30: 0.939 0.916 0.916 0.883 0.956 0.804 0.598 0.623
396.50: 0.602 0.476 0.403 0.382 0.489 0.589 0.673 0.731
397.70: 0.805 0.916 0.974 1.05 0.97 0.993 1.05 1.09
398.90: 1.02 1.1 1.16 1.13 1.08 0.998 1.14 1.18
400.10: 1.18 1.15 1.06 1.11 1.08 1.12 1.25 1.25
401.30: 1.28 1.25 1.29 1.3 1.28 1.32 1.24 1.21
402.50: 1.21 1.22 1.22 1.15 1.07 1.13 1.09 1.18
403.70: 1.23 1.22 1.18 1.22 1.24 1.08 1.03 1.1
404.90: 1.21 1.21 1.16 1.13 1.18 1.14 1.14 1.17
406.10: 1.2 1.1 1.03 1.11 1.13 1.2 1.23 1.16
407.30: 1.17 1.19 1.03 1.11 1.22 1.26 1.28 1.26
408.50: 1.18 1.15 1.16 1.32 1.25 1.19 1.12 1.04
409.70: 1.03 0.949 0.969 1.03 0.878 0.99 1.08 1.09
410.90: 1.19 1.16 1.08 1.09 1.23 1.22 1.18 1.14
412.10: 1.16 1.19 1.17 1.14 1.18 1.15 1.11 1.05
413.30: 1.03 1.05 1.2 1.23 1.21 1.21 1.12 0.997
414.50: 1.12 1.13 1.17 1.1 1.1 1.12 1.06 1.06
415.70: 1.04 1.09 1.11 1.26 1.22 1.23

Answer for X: 1.7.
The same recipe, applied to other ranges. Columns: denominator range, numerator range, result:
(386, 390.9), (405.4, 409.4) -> 1.68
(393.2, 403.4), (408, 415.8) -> 1.29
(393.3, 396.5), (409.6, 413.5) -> 1.62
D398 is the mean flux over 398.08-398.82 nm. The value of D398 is 1.03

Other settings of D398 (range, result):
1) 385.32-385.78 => 0.741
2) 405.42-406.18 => 1.17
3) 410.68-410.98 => 1.14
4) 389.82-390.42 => 0.823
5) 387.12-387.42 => 0.726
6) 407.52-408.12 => 1.15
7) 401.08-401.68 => 1.27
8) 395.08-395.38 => 0.935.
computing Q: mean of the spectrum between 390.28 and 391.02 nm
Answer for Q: 0.812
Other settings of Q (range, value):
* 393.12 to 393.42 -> 0.362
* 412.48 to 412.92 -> 1.16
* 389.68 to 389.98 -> 0.866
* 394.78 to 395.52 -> 0.905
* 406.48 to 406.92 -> 1.15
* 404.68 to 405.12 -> 1.17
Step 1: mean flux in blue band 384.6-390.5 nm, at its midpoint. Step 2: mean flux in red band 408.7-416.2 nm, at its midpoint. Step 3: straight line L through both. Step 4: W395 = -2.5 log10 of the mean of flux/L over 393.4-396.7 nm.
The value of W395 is 0.18 mag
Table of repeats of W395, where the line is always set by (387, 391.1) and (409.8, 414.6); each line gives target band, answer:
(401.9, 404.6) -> -0.208 mag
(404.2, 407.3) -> -0.132 mag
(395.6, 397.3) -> 0.357 mag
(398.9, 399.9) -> -0.187 mag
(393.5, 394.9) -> 0.254 mag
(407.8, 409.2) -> -0.162 mag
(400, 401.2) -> -0.216 mag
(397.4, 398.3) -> 0.022 mag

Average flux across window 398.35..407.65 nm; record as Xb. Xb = 1.16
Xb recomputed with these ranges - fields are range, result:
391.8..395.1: 0.663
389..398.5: 0.753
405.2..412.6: 1.14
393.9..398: 0.742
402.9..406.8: 1.15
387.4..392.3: 0.797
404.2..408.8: 1.16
